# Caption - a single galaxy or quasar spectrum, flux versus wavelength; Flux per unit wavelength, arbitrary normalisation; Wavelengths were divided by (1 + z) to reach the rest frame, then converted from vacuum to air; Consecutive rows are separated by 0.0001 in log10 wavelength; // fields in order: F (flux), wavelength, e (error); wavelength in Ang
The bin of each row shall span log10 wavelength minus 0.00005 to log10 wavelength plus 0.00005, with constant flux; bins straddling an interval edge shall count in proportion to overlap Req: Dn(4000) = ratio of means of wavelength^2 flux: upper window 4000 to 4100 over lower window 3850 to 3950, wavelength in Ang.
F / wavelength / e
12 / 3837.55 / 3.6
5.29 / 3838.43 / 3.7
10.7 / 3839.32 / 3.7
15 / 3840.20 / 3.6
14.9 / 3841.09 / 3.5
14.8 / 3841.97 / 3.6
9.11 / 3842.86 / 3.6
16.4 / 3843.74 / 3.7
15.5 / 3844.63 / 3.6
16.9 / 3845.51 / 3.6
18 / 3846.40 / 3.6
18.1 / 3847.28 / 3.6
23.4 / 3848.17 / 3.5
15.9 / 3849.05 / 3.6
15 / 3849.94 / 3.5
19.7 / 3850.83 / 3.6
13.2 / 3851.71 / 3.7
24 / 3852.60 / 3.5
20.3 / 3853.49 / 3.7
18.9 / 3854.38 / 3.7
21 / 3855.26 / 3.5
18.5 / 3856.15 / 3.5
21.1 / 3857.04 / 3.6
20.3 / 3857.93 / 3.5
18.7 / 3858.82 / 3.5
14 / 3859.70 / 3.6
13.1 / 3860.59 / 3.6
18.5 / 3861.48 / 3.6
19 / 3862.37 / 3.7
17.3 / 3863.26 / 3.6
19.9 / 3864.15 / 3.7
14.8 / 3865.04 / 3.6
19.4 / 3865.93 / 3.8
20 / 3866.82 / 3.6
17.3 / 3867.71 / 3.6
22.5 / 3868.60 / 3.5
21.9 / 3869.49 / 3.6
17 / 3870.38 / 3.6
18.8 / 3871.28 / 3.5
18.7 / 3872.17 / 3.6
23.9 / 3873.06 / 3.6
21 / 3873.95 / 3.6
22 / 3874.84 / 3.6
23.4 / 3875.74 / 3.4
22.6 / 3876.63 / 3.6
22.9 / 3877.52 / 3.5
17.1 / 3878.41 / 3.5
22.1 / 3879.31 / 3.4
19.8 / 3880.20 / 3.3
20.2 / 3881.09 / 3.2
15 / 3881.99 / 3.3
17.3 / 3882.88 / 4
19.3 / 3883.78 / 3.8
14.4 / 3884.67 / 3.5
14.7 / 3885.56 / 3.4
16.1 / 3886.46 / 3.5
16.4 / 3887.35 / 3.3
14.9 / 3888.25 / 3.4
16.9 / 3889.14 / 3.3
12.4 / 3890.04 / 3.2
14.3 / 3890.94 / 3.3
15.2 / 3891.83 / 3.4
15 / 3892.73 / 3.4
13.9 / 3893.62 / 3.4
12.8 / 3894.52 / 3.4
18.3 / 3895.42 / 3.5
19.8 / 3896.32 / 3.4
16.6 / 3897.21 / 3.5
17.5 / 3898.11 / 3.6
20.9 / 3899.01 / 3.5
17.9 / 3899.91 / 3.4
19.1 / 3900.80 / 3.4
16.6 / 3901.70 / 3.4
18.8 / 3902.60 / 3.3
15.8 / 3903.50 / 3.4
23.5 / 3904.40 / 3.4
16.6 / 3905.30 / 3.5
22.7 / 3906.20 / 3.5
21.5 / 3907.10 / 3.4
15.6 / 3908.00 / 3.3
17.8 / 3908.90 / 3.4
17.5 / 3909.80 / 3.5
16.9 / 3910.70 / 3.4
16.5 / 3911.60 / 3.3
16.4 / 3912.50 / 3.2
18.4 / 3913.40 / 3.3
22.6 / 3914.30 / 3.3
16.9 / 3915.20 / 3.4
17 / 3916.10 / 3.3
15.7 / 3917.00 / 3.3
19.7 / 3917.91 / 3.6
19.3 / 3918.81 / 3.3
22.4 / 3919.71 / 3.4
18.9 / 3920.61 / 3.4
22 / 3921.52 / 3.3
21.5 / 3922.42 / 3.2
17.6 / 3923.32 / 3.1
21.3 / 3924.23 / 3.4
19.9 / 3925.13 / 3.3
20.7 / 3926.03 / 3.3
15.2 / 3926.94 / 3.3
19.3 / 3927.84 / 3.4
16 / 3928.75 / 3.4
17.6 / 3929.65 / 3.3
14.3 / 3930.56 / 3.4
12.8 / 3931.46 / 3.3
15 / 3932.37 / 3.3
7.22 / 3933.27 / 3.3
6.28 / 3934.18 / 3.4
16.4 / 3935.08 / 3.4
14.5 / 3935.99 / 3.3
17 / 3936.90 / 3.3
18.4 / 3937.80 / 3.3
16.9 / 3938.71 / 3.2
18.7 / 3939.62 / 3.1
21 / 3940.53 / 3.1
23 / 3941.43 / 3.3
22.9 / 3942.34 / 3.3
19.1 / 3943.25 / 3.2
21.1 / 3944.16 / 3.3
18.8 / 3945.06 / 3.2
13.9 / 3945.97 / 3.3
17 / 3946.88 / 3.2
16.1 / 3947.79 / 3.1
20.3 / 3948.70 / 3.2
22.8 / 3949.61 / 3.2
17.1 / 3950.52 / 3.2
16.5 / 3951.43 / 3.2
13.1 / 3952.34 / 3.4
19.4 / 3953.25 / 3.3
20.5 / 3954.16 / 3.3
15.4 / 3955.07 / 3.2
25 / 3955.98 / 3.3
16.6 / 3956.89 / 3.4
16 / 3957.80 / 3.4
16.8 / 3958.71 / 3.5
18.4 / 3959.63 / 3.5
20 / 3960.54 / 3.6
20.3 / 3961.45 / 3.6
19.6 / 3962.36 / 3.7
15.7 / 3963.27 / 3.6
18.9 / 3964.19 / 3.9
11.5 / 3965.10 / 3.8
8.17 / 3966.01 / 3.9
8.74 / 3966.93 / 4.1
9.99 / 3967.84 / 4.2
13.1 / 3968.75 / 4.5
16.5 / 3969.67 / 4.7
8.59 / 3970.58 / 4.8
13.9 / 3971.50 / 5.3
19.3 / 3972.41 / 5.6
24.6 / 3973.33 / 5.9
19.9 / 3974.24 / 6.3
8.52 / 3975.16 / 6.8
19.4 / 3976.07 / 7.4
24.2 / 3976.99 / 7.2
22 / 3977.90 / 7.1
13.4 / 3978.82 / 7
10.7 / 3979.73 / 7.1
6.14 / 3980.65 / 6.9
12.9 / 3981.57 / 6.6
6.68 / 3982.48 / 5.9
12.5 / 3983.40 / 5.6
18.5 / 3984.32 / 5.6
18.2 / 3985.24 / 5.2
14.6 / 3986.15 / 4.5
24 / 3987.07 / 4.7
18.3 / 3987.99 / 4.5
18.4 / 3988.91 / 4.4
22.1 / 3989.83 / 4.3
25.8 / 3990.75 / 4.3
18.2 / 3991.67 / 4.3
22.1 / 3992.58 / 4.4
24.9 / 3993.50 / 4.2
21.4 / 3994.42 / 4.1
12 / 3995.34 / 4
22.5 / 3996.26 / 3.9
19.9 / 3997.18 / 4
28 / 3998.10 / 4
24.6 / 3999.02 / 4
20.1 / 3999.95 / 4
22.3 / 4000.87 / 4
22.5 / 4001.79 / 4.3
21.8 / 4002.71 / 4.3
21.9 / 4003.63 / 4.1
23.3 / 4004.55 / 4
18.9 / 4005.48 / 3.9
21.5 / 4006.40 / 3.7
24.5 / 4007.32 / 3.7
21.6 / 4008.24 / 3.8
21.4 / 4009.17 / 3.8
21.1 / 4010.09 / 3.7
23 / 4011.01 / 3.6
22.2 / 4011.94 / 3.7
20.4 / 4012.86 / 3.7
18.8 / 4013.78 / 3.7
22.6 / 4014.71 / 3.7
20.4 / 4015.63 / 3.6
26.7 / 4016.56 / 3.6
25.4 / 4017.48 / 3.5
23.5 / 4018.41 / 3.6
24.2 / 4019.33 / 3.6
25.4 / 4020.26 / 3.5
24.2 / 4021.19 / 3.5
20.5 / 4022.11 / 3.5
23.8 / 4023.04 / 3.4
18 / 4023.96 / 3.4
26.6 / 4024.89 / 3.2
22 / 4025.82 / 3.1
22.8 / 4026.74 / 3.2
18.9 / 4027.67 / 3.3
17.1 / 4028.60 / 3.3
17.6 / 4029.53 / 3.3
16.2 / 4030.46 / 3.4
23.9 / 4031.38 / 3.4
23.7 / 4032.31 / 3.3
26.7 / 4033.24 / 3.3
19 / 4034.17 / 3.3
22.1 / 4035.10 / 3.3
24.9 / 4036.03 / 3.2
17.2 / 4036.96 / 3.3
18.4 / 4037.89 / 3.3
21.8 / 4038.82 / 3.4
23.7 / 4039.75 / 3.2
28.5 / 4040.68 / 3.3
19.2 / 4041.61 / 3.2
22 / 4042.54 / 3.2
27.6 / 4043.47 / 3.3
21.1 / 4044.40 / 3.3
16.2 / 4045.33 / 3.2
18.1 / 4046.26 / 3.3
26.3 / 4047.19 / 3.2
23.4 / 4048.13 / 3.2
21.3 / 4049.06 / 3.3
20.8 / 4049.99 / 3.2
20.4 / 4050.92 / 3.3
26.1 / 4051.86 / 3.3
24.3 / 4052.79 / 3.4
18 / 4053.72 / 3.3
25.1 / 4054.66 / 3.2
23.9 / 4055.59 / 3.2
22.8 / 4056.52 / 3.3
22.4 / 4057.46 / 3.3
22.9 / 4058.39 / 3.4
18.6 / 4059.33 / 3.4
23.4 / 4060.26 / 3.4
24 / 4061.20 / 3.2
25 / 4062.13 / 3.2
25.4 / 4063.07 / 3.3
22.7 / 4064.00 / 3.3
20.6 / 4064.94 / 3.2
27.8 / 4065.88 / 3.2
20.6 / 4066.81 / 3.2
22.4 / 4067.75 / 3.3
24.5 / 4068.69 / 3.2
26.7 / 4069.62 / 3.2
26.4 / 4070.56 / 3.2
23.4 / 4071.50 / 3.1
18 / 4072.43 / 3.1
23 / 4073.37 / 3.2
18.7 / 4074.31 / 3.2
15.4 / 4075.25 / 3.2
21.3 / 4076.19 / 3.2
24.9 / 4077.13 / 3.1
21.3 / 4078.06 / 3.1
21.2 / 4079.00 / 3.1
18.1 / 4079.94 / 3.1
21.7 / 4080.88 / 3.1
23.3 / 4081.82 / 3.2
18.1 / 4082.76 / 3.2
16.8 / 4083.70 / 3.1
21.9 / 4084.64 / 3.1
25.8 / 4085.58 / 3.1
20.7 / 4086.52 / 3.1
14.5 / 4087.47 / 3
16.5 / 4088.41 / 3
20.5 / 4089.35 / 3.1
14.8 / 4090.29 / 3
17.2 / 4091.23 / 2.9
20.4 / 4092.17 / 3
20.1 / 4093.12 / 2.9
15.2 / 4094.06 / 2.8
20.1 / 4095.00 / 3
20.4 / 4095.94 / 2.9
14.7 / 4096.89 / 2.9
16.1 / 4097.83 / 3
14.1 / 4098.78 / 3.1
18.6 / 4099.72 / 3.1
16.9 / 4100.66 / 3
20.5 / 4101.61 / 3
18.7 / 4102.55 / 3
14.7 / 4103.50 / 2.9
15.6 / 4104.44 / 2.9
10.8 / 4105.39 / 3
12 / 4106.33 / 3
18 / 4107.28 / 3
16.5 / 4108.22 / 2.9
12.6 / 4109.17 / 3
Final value 1.28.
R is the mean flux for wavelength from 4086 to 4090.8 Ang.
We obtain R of 17.5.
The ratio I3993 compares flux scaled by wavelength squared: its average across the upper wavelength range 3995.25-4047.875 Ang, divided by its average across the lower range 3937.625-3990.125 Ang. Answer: 1.3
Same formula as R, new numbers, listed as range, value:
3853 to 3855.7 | 20.1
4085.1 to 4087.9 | 20.4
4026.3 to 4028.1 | 20.8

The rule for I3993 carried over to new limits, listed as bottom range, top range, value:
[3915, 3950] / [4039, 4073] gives 1.37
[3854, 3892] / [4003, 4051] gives 1.29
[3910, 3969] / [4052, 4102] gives 1.29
